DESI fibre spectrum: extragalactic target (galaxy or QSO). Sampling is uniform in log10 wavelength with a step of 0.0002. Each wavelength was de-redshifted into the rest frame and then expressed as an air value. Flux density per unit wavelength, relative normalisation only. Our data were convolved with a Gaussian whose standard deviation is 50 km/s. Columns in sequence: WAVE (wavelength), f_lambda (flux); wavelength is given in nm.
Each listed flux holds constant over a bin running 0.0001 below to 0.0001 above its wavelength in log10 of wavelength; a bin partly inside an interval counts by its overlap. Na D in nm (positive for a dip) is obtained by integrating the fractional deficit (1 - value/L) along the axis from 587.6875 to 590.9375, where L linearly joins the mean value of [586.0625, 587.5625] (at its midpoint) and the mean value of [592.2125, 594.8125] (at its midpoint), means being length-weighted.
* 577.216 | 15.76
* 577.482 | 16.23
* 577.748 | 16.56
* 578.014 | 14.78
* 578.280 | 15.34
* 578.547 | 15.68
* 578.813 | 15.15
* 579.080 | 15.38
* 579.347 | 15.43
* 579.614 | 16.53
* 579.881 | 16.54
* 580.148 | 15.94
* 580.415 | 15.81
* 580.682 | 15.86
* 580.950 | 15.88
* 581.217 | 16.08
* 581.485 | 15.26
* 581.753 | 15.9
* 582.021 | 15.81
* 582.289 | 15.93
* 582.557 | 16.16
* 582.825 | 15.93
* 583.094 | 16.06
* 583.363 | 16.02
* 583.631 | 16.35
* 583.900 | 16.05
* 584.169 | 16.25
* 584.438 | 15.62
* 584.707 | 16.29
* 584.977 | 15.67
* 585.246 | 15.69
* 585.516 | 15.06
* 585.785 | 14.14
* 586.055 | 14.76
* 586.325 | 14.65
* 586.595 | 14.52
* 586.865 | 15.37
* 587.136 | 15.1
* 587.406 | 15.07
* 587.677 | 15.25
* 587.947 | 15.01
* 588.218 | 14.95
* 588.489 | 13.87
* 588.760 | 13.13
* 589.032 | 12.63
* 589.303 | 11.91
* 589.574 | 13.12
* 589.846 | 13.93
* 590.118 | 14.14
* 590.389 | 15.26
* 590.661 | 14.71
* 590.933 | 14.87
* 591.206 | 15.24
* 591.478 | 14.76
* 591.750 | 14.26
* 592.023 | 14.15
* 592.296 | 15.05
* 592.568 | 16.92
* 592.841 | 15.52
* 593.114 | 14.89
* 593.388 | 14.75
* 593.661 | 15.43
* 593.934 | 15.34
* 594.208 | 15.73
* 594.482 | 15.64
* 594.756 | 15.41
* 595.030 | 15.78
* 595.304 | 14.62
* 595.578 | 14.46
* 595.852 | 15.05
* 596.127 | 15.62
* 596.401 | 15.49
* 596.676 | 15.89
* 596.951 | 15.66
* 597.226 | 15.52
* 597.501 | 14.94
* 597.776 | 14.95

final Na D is 0.25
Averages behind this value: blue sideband 14.9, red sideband 15.5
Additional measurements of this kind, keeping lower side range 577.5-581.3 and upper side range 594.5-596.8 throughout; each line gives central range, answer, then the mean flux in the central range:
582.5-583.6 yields -0.03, 16.1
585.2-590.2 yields 0.40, 14.3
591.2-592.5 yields 0.06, 14.8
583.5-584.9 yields -0.04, 16.1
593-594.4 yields 0.01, 15.2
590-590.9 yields 0.04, 14.7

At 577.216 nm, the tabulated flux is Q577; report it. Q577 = 15.76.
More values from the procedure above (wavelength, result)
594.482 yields 15.64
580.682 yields 15.86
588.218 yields 14.95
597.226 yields 15.52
